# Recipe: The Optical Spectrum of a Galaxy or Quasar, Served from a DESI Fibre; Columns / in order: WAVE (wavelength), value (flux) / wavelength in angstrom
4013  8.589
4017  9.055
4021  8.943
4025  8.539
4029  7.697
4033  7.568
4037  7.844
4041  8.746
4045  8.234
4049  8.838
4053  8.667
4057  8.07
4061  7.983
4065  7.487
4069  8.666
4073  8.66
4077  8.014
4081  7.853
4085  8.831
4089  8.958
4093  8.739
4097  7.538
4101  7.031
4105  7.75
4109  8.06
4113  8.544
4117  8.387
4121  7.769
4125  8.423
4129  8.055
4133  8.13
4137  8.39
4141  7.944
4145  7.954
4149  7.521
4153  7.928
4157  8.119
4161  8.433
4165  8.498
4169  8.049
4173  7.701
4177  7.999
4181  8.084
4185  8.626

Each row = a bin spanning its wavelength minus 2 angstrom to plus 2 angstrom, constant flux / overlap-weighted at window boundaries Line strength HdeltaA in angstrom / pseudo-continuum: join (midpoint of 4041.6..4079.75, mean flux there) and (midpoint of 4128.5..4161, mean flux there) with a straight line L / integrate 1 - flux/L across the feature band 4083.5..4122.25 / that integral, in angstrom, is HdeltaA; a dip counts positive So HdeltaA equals 0.0 angstrom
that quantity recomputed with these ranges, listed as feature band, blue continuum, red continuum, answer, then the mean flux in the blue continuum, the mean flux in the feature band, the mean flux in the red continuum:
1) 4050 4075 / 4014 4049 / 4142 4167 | 0.04 angstrom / 8.36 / 8.28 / 8.07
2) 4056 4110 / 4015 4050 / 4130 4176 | 0.80 angstrom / 8.37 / 8.12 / 8.06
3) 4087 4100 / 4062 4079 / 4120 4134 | -0.23 angstrom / 8.19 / 8.31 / 8.11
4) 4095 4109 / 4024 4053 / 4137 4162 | 0.98 angstrom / 8.23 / 7.53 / 8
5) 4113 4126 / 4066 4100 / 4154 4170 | 0.12 angstrom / 8.34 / 8.23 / 8.27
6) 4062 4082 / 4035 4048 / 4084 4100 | 0.54 angstrom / 8.32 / 8.14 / 8.4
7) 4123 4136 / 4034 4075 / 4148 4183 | -0.14 angstrom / 8.3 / 8.22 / 8.05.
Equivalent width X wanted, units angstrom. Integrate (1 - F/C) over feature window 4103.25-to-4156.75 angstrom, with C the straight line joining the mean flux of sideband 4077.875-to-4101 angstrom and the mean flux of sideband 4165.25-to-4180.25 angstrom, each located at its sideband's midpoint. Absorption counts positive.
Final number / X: 0.4 angstrom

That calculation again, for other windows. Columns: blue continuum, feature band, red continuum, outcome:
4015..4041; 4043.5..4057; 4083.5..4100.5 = -0.30 angstrom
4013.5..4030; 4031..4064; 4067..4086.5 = 1.12 angstrom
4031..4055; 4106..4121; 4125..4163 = -0.13 angstrom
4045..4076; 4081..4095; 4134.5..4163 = -0.79 angstrom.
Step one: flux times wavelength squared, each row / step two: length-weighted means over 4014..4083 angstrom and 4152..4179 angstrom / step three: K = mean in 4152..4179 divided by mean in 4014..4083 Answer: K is 1.04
